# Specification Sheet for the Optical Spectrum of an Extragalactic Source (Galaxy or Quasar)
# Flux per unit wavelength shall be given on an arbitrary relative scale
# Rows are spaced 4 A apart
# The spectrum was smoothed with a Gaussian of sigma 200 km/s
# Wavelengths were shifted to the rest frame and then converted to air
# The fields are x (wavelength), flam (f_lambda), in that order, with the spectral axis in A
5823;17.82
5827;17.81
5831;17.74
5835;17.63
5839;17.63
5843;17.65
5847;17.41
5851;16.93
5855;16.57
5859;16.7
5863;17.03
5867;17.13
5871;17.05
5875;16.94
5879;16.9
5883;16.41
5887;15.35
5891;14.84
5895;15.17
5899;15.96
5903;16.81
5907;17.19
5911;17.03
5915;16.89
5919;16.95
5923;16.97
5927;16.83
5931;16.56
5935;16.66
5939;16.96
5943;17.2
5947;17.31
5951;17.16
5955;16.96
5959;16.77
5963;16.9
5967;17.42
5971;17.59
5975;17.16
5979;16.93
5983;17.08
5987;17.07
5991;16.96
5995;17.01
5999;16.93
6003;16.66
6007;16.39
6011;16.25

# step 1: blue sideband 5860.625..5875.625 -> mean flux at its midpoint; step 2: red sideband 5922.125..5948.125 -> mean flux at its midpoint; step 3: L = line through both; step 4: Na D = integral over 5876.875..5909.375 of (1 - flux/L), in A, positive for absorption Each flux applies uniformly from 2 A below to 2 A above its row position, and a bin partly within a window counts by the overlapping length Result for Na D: 1.7 A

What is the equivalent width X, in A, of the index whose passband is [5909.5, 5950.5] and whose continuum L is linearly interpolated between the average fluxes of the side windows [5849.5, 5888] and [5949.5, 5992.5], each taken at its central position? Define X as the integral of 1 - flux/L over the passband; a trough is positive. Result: 0.01 A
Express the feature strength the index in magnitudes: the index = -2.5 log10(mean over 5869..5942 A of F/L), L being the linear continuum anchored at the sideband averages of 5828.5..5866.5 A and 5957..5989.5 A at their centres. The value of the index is 0.042 mag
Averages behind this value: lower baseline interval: 17.3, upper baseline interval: 17.1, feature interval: 16.5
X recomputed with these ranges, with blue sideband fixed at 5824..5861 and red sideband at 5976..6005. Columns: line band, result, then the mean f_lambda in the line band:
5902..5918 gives 0.17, 17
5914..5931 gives 0.27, 16.9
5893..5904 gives 0.83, 15.9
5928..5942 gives 0.28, 16.8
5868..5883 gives 0.32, 16.9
